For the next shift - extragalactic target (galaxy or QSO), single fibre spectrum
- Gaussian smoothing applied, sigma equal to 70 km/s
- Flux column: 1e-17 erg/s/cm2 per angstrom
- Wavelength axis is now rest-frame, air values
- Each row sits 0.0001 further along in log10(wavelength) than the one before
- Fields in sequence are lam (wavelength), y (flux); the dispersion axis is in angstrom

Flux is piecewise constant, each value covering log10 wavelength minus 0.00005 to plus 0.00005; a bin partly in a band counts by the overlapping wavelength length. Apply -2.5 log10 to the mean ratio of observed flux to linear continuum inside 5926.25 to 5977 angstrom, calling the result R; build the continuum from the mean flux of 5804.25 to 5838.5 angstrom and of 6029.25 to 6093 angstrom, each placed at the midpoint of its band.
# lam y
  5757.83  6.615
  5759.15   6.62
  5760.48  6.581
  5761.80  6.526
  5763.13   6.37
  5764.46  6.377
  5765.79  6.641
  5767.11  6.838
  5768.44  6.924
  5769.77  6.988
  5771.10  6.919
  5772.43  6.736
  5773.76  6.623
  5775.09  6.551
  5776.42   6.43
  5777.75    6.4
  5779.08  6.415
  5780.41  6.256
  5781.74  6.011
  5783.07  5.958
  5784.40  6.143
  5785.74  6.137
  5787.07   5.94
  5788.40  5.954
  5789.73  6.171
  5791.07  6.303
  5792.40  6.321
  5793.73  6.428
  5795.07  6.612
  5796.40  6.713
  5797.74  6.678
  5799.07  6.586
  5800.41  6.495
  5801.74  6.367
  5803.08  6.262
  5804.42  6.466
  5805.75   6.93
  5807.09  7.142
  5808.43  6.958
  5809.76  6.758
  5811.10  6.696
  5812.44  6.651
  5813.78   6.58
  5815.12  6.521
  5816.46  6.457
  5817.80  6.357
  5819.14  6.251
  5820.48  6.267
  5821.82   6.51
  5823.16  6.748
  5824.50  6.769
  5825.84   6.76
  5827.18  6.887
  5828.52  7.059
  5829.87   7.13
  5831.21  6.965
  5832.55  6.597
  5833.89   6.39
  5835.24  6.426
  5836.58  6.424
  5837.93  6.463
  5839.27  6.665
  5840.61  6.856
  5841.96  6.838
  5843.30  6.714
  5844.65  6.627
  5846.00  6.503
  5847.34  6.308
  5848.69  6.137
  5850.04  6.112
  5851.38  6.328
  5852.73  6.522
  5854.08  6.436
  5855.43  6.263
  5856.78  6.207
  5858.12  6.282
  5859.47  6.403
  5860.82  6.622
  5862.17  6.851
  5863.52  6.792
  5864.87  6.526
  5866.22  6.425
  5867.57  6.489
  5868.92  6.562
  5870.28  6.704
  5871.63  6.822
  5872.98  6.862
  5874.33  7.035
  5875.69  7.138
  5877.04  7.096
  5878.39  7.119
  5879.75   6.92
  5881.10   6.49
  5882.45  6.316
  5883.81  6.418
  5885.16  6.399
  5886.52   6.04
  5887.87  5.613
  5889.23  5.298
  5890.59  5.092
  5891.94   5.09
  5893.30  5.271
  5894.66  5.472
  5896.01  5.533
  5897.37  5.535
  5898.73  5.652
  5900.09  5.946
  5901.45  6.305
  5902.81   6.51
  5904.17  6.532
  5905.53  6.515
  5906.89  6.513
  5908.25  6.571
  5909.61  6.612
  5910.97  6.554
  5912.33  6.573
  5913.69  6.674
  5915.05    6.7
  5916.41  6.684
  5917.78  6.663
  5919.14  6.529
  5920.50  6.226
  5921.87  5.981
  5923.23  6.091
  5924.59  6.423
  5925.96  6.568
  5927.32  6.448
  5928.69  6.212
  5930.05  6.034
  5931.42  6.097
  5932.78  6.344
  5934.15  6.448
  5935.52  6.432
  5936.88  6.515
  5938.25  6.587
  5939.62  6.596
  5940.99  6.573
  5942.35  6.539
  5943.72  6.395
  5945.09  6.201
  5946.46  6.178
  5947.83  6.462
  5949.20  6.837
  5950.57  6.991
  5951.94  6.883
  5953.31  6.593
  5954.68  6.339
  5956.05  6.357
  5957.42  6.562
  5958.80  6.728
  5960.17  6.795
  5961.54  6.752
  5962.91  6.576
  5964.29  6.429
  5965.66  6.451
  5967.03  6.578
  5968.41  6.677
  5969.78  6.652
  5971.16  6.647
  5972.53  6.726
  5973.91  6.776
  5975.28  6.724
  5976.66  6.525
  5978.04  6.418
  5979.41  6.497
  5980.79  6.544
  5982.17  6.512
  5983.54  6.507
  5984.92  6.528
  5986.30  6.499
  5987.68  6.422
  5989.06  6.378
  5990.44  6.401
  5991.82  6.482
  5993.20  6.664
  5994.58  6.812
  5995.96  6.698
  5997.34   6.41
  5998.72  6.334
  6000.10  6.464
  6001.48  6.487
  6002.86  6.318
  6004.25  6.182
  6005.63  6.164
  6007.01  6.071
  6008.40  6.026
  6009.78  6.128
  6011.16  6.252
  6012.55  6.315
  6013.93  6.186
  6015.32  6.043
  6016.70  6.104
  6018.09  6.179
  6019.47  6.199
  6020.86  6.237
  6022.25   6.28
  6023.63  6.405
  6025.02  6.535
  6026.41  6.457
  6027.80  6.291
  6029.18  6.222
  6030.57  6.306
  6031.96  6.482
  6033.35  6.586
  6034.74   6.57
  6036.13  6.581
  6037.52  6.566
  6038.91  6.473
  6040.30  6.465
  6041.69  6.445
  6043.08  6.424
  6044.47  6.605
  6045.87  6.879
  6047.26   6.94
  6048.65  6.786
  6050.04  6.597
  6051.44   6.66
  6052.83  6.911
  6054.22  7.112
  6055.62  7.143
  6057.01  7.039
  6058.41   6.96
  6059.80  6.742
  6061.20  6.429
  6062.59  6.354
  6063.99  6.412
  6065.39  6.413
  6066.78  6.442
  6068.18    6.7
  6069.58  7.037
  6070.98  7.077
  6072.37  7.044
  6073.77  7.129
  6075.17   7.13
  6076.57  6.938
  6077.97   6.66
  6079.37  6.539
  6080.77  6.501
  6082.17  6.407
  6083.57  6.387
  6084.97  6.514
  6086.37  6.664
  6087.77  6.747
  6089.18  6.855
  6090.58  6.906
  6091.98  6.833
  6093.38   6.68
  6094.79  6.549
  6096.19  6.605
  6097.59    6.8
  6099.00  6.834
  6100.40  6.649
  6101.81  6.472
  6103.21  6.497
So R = 0.02 mag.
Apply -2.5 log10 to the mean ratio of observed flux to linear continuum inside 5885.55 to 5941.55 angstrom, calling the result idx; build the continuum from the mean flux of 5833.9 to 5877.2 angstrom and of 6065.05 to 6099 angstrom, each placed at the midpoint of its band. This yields 0.07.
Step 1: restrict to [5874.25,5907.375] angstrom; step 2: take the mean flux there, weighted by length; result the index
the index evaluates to 6.13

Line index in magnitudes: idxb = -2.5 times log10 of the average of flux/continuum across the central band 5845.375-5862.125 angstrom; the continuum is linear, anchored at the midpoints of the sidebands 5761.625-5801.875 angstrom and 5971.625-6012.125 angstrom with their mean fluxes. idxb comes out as 0.014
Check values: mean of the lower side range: 6.45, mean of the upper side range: 6.45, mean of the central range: 6.36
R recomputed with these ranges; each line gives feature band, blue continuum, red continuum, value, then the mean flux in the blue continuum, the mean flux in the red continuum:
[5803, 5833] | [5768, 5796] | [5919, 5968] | -0.05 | 6.39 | 6.47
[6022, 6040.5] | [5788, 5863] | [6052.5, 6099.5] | 0.04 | 6.55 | 6.75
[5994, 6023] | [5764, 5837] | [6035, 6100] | 0.07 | 6.54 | 6.71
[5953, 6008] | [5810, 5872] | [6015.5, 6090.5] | 0.01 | 6.56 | 6.61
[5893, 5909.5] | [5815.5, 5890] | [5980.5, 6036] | 0.07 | 6.55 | 6.37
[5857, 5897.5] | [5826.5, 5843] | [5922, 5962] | 0.05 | 6.73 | 6.47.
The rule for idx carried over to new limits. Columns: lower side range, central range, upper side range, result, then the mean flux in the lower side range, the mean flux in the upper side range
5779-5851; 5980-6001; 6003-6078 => 0.00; 6.51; 6.54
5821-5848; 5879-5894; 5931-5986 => 0.12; 6.68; 6.55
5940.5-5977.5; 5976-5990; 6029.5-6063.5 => 0.02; 6.59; 6.66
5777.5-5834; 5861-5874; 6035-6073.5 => -0.02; 6.51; 6.72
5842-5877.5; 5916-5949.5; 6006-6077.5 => 0.03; 6.57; 6.55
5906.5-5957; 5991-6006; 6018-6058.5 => 0.01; 6.47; 6.58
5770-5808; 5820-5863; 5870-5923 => -0.03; 6.44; 6.3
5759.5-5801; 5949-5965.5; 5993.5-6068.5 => -0.03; 6.45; 6.48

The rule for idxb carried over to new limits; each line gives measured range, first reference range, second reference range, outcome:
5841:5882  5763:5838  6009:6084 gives -0.01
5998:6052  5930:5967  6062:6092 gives 0.04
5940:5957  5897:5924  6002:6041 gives -0.03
